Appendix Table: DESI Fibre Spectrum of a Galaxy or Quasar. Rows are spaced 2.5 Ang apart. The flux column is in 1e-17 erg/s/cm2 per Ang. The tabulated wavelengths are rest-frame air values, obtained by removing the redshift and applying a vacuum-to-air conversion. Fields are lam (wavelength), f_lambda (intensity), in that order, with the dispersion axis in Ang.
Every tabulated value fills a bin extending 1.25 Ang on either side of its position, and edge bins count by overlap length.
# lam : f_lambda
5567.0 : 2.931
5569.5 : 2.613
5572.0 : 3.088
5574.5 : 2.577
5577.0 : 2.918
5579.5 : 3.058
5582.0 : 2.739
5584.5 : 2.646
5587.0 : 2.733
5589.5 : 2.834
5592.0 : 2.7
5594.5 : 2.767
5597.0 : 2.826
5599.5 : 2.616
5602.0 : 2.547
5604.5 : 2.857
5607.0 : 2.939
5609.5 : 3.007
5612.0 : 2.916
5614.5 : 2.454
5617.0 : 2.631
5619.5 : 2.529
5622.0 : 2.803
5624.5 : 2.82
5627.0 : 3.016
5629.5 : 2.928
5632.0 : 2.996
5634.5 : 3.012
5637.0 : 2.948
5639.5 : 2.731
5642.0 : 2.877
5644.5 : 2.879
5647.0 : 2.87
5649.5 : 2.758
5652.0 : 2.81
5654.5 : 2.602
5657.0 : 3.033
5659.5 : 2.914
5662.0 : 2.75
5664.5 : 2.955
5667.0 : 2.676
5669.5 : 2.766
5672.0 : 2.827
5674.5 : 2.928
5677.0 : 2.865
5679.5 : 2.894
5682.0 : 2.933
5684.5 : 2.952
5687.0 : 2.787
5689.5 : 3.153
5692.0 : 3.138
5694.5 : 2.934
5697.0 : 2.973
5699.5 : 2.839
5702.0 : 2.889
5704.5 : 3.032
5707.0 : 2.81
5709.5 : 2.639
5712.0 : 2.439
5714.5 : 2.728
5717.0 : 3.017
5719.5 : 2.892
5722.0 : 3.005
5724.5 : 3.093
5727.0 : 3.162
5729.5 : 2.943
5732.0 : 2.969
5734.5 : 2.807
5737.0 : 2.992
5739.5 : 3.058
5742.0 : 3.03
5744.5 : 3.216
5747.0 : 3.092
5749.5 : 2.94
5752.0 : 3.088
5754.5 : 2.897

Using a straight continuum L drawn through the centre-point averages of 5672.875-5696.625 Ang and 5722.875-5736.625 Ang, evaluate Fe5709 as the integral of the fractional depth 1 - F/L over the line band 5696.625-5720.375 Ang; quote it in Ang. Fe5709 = 1.2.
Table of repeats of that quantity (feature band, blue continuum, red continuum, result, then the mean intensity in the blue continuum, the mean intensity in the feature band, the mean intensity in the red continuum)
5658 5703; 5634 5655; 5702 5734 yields -0.58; 2.83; 2.9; 2.89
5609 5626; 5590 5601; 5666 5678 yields 0.15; 2.73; 2.73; 2.81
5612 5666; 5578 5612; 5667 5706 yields 0.55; 2.8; 2.83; 2.92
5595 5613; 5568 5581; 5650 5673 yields 0.16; 2.85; 2.81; 2.81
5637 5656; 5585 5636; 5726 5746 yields 0.38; 2.8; 2.8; 3.02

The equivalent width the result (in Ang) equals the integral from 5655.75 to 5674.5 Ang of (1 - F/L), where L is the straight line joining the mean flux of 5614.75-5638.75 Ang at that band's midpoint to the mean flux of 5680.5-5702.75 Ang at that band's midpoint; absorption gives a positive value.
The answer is 0.4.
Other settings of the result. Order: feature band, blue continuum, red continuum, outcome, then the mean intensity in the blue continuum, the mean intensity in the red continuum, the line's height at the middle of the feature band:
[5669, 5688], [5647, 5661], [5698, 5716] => -0.5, 2.83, 2.77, 2.8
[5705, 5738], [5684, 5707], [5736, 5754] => 1.3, 2.96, 3.05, 3.01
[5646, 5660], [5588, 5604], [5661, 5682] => -0.1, 2.72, 2.84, 2.81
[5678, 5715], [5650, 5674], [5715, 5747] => 0.4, 2.82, 3.01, 2.91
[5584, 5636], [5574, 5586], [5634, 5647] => 0.9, 2.8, 2.88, 2.84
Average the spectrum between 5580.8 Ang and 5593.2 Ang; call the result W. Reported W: 2.73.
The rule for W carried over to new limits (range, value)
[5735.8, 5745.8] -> 3.07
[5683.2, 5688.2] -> 2.87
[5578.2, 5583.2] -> 2.9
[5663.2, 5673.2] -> 2.81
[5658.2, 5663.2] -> 2.83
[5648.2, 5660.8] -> 2.82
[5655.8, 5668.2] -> 2.87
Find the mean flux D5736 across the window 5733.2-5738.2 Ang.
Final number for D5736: 2.9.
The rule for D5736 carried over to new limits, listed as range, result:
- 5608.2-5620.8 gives 2.71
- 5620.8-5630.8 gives 2.89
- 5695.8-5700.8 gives 2.91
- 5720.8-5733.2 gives 3.03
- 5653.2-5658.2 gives 2.82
